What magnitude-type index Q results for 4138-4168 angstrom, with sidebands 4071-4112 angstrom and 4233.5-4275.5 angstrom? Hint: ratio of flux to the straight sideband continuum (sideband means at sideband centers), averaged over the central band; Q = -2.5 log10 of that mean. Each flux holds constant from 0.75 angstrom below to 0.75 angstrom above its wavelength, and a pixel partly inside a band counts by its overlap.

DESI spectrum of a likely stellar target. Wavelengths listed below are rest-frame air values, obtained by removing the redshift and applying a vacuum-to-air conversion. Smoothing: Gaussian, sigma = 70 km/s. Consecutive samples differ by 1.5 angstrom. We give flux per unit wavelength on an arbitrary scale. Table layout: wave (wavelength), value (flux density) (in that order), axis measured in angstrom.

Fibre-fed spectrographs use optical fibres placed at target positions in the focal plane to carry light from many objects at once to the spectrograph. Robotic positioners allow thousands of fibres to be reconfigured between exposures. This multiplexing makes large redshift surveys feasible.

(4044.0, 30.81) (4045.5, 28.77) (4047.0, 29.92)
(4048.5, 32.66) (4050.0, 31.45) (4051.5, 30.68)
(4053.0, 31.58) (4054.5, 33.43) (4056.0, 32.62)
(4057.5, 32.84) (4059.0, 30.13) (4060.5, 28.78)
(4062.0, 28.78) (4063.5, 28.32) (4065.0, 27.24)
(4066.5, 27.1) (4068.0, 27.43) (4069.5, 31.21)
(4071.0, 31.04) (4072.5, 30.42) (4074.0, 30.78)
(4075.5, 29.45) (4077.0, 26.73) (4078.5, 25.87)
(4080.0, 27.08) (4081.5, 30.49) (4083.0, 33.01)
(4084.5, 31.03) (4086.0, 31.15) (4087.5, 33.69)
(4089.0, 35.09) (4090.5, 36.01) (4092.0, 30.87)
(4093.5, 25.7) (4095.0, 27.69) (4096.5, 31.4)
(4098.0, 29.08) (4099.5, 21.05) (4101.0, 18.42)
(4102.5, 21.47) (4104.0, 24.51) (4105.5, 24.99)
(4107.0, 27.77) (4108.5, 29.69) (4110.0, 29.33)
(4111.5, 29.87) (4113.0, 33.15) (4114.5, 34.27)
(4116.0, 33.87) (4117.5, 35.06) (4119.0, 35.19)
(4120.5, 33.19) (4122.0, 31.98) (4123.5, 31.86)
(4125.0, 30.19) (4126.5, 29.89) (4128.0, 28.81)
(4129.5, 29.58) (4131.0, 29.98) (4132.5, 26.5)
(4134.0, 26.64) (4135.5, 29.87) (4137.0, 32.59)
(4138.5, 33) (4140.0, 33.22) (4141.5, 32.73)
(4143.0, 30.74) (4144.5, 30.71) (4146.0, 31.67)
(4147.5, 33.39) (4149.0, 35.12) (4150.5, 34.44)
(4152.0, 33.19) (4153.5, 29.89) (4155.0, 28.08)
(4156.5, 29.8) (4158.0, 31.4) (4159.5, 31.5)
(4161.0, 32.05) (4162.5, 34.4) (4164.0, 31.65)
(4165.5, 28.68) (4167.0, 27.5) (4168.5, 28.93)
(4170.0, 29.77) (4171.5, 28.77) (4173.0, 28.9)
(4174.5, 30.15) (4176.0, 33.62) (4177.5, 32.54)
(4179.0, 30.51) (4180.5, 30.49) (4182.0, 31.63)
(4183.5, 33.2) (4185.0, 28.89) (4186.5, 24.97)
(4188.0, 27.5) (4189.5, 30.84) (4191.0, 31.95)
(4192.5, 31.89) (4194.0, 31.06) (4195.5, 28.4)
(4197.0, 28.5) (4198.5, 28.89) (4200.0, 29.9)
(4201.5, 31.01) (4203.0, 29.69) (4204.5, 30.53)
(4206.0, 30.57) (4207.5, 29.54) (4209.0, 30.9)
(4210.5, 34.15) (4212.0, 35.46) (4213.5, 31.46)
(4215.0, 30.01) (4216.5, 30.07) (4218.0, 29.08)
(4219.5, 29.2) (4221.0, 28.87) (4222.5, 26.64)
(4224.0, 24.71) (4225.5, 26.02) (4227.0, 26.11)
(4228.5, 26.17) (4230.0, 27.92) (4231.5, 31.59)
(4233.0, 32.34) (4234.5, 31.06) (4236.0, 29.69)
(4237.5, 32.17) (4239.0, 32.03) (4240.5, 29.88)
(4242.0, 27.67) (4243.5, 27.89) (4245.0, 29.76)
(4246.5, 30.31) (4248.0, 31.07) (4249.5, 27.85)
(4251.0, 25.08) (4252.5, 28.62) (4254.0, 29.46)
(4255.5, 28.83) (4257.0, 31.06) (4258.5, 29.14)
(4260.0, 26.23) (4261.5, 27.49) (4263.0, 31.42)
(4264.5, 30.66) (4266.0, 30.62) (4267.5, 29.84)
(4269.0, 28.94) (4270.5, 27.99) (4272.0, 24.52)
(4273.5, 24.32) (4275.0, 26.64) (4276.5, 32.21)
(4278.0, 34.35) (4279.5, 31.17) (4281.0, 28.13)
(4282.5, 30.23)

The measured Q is -0.10 mag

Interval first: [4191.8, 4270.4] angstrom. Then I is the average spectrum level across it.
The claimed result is 29.6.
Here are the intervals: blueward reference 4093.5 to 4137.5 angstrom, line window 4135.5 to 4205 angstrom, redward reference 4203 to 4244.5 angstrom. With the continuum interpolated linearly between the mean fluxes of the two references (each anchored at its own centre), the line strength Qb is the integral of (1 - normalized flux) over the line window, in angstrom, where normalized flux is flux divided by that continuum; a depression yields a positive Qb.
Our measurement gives -3.3 angstrom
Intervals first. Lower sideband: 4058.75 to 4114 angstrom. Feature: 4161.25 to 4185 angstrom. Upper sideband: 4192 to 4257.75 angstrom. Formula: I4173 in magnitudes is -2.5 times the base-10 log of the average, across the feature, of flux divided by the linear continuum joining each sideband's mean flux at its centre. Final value -0.05 mag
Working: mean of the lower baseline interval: 28.8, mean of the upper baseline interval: 29.6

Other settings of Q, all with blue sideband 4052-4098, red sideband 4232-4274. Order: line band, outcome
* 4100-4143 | 0.00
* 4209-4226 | -0.01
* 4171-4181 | -0.04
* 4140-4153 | -0.10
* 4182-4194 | -0.02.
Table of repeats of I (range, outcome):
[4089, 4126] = 29.6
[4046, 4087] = 30.1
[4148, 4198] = 30.6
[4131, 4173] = 30.9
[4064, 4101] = 29.4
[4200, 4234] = 29.7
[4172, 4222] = 30.4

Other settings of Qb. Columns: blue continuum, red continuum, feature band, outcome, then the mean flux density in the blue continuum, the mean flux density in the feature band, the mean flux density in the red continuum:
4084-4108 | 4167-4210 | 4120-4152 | -2.5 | 28.1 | 31.3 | 30.1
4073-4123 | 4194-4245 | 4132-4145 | -0.5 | 29.7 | 30.7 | 29.7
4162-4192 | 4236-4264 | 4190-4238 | -0.2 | 30.2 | 29.9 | 29.2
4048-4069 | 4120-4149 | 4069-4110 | 2.4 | 30.2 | 28.7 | 31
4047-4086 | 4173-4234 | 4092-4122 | 1.1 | 30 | 28.9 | 29.9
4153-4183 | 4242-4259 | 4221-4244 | 0.4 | 30.5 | 28.8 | 28.9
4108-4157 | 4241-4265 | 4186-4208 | 0.3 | 31.5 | 29.7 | 28.9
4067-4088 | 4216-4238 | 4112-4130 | -1.7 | 29.9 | 32.3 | 28.7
